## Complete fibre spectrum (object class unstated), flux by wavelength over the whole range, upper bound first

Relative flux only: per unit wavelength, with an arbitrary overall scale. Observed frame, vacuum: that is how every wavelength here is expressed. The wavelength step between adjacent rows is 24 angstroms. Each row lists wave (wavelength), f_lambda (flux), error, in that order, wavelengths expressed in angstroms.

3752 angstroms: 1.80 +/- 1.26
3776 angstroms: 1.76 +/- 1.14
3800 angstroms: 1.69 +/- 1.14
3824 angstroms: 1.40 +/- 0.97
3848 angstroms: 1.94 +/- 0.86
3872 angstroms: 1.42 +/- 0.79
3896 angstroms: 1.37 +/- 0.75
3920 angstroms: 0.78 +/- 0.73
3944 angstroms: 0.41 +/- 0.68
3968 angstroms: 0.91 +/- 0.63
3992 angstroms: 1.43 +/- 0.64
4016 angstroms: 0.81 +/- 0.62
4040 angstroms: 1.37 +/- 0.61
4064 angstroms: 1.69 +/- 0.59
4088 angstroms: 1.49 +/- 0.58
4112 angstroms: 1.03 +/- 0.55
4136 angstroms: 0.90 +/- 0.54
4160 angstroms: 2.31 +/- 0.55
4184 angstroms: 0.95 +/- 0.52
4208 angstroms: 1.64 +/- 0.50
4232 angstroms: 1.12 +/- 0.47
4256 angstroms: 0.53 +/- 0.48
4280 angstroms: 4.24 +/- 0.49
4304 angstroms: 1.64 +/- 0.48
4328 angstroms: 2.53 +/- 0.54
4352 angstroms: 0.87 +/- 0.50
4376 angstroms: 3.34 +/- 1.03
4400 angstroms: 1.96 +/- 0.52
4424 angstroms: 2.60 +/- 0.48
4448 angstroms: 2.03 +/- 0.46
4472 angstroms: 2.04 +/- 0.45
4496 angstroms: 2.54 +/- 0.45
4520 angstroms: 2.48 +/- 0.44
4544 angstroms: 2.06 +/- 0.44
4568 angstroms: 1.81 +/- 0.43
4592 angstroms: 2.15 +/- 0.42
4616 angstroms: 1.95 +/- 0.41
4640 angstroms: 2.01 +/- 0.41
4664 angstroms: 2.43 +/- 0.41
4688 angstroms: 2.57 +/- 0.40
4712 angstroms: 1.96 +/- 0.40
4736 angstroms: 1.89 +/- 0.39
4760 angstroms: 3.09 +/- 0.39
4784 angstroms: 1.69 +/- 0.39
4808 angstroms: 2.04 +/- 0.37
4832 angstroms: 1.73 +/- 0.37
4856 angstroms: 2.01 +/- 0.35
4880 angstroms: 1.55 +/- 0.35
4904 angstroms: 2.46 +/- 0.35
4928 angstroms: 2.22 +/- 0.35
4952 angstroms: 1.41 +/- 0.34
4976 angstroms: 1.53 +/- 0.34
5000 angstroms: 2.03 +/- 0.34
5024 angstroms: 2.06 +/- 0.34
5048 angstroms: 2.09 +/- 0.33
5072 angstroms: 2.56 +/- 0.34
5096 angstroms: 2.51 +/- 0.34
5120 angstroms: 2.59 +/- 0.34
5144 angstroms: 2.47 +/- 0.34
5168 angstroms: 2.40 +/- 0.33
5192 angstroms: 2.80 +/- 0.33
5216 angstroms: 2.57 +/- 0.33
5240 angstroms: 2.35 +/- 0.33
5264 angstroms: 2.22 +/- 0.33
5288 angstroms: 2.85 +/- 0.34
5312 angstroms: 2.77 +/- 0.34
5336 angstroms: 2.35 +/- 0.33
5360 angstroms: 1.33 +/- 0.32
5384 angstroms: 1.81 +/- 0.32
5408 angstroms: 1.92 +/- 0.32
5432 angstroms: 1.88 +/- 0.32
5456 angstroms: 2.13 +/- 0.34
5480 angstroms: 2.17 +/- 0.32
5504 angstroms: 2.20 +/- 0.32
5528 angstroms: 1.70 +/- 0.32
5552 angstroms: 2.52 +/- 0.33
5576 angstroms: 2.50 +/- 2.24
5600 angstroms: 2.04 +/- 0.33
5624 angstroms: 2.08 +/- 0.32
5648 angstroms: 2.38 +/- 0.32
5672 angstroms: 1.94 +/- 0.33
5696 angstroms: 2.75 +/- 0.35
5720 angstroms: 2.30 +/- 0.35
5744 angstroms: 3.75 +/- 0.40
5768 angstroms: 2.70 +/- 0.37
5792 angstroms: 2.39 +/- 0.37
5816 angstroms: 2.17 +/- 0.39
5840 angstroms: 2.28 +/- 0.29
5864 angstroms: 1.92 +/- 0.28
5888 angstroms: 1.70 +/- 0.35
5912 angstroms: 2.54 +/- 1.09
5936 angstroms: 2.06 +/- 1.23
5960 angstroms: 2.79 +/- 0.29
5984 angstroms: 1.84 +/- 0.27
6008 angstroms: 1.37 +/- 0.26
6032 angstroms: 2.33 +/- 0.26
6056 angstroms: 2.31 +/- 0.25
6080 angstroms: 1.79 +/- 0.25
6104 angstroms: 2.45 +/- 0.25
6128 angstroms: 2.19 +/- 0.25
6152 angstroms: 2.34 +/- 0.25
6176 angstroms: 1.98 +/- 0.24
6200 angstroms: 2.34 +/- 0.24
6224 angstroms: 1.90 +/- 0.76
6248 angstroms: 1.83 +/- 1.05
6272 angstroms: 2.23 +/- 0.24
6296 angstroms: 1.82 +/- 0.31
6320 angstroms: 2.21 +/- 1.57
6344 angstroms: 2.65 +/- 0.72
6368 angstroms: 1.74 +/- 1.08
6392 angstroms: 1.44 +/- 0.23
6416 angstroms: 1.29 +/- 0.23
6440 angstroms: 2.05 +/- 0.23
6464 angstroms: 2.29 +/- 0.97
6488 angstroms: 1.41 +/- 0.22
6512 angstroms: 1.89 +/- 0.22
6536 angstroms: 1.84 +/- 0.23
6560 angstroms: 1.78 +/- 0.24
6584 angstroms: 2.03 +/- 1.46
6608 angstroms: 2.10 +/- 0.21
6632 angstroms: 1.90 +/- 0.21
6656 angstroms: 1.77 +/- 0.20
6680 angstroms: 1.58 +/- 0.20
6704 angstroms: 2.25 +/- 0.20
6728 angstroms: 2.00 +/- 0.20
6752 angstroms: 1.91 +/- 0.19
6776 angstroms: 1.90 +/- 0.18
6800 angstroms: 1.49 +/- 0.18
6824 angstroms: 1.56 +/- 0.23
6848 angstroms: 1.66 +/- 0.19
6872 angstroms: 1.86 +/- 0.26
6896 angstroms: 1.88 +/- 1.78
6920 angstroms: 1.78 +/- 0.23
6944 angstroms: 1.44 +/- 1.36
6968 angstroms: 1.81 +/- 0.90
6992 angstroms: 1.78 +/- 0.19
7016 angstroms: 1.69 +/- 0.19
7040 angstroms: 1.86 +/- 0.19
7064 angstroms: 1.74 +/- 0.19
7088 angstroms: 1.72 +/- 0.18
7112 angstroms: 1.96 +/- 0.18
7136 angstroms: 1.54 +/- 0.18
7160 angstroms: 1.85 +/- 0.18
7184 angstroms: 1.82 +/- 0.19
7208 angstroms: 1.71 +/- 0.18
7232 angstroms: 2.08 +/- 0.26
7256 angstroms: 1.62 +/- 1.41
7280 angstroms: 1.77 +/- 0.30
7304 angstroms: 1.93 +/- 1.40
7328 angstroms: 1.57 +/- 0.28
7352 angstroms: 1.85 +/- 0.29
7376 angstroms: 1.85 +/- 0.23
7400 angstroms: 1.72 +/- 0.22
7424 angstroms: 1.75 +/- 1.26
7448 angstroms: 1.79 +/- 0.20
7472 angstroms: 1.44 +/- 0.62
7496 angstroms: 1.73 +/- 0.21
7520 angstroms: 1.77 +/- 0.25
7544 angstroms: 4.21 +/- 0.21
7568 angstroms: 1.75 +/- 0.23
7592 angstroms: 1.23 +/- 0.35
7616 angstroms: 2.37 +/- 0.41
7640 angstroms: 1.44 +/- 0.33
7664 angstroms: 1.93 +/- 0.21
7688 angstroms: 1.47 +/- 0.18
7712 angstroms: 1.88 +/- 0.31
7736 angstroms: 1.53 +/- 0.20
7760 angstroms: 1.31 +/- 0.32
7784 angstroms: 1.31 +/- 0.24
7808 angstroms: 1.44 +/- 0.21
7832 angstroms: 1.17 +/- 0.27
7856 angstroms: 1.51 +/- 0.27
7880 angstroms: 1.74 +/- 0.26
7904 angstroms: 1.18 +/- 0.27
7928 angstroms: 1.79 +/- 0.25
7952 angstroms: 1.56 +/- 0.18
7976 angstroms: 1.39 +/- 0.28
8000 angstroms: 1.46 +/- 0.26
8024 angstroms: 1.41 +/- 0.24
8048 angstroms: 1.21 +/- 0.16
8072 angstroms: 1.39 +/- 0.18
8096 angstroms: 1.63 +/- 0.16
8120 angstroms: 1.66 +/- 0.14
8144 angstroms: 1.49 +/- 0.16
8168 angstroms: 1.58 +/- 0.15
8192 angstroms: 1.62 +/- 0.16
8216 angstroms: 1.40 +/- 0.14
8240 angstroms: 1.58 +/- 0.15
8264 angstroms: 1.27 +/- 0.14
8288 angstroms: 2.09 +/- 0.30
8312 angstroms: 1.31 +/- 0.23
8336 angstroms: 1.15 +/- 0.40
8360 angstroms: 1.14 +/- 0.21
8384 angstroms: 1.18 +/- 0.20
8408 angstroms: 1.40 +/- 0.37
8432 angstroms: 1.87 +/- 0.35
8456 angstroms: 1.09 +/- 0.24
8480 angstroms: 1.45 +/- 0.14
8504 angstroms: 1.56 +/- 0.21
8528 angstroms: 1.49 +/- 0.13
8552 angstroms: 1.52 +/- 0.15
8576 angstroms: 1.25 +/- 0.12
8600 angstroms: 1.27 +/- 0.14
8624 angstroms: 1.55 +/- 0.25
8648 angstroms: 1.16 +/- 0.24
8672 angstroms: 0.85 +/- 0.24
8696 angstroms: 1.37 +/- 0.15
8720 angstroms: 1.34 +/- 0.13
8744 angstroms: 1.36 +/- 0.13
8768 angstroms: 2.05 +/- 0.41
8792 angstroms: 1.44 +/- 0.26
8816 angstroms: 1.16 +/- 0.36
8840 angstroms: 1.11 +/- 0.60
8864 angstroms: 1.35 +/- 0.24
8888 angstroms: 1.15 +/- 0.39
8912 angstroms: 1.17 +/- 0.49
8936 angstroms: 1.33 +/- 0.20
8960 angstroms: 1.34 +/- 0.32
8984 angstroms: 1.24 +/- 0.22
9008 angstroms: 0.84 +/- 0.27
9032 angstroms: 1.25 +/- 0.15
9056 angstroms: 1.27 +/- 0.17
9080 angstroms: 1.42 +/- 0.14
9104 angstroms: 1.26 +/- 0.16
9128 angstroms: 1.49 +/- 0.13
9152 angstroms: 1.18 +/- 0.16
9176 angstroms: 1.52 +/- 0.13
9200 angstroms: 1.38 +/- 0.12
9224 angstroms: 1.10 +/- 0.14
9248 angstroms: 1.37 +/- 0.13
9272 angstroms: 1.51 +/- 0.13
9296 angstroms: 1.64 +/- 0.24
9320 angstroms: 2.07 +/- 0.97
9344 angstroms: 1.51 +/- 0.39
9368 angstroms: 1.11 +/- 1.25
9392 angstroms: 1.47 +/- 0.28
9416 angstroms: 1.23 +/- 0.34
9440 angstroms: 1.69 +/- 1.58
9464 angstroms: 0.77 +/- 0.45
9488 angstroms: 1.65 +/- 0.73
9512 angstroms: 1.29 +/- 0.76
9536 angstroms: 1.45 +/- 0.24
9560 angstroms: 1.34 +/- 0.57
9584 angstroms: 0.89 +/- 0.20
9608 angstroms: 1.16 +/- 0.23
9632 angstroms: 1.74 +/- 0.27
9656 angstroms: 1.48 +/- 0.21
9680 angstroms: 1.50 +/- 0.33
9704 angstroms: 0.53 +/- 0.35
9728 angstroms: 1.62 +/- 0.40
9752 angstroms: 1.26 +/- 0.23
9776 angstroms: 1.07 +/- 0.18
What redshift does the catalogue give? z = 0.149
